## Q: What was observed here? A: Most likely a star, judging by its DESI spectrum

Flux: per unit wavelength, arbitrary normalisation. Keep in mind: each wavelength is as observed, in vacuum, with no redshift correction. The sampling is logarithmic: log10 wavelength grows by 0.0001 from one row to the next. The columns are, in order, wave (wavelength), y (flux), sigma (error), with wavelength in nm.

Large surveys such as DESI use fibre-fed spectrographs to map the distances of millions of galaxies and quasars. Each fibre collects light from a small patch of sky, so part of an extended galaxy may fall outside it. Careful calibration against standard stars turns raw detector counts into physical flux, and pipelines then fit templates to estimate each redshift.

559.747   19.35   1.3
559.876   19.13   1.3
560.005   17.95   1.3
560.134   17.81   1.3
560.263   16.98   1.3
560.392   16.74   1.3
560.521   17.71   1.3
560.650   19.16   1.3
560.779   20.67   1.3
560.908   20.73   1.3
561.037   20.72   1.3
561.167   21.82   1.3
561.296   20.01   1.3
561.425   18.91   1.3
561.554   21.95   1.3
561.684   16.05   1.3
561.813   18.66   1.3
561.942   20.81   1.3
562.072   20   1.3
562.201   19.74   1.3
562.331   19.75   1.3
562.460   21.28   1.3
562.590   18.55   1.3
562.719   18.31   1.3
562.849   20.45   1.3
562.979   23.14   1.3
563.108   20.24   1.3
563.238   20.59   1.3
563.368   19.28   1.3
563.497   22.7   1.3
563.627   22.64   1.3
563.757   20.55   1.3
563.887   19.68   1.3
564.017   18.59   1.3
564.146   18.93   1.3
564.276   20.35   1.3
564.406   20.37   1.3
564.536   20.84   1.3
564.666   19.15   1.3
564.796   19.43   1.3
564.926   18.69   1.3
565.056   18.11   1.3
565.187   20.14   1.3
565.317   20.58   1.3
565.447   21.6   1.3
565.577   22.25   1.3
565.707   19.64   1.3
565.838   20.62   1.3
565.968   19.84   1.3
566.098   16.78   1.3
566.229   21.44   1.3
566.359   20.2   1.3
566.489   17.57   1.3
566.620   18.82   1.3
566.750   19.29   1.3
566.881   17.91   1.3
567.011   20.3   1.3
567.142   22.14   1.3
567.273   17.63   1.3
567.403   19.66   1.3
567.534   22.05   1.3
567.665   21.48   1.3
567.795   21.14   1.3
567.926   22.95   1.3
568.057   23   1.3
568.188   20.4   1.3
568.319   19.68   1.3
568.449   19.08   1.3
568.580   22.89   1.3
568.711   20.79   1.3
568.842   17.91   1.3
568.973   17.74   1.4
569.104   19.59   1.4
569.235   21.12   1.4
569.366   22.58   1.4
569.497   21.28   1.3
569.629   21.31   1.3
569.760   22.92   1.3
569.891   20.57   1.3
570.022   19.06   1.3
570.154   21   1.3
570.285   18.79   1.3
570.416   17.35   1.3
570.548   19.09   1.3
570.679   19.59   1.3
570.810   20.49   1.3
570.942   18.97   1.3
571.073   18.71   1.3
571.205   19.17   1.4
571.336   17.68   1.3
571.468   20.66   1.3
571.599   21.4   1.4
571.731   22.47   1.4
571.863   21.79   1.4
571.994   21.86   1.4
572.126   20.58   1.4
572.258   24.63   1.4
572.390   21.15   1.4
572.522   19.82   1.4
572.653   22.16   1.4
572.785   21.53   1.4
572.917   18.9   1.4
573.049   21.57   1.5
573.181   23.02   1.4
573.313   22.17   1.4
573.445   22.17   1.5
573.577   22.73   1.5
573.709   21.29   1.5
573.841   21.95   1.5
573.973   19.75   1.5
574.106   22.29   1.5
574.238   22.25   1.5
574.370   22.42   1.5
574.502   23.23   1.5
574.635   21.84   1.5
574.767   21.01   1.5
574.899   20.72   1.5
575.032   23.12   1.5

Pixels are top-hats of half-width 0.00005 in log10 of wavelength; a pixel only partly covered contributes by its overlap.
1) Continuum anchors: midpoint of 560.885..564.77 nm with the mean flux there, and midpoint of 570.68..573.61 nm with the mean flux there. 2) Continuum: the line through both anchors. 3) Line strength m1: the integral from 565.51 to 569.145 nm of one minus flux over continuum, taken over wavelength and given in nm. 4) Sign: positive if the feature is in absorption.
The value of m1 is 0.08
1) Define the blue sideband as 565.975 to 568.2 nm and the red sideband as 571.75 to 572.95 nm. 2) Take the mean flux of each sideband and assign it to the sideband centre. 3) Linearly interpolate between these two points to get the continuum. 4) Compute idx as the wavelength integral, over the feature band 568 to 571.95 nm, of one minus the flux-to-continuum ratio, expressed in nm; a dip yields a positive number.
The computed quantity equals 0.12 nm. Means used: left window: 20.1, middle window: 20.2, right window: 21.5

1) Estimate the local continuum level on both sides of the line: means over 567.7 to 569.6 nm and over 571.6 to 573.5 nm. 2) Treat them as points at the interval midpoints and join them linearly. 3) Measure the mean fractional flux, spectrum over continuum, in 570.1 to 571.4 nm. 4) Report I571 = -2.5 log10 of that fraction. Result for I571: 0.12 mag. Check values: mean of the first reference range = 20.7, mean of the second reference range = 21.7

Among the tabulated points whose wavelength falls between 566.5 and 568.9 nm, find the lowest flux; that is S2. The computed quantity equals 17.63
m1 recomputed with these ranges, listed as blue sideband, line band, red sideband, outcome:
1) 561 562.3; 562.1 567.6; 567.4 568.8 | 0.14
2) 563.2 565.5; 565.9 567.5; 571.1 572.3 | 0.08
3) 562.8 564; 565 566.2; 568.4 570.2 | 0.05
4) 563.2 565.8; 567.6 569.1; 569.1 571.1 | -0.03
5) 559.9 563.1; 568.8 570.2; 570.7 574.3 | 0.01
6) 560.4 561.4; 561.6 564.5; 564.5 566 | -0.01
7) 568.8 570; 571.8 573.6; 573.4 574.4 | -0.02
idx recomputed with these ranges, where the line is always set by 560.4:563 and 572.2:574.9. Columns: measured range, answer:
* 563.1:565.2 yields 0.02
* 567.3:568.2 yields -0.03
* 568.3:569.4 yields 0.05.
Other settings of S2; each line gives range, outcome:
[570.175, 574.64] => 17.35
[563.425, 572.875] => 16.78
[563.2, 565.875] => 18.11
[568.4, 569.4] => 17.74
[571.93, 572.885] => 19.82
